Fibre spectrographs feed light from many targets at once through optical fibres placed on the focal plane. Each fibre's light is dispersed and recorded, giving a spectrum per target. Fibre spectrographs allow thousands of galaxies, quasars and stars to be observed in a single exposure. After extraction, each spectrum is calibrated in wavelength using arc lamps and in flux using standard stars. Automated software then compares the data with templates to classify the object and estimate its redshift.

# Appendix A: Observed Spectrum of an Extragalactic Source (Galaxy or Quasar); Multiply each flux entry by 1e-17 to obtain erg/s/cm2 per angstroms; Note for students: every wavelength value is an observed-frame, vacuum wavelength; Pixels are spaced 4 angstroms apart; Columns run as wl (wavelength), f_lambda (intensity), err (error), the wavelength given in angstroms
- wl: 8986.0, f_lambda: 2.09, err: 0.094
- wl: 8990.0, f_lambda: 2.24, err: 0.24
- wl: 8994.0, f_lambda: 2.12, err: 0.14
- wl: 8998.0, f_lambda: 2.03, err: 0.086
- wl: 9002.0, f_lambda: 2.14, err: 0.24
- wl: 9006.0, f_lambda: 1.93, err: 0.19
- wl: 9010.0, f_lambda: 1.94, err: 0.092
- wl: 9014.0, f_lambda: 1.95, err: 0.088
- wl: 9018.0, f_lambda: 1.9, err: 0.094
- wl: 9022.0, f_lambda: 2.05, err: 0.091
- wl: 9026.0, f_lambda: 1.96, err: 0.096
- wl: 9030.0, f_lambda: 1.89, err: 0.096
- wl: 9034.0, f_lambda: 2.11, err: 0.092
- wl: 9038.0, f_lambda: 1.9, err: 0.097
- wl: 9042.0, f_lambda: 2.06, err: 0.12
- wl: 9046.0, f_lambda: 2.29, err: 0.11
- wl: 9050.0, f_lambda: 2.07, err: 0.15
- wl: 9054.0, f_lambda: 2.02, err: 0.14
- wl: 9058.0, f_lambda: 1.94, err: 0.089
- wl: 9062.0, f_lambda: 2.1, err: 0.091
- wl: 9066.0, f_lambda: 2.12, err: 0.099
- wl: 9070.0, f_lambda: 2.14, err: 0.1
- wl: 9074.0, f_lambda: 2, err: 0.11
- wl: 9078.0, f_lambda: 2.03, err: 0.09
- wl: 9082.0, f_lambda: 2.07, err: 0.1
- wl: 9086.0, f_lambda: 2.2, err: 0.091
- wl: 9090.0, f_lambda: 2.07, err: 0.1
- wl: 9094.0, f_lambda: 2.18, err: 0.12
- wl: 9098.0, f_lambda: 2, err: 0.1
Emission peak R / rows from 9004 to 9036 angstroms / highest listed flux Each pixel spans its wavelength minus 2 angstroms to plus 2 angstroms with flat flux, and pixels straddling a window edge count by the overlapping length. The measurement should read 2.11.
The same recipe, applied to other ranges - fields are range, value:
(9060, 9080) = 2.14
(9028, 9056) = 2.29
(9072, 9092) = 2.2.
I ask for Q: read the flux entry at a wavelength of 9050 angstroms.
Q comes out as 2.07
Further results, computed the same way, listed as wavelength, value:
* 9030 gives 1.89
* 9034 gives 2.11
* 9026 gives 1.96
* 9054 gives 2.02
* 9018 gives 1.9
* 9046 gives 2.29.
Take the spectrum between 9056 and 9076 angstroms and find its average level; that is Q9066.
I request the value 2.06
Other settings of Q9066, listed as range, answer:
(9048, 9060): 2.01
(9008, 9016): 1.94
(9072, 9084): 2.03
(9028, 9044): 1.99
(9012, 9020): 1.92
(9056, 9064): 2.02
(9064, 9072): 2.13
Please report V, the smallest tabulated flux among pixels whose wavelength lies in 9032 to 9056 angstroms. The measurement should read 1.9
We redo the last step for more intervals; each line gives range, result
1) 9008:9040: 1.89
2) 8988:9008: 1.93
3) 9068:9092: 2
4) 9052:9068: 1.94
